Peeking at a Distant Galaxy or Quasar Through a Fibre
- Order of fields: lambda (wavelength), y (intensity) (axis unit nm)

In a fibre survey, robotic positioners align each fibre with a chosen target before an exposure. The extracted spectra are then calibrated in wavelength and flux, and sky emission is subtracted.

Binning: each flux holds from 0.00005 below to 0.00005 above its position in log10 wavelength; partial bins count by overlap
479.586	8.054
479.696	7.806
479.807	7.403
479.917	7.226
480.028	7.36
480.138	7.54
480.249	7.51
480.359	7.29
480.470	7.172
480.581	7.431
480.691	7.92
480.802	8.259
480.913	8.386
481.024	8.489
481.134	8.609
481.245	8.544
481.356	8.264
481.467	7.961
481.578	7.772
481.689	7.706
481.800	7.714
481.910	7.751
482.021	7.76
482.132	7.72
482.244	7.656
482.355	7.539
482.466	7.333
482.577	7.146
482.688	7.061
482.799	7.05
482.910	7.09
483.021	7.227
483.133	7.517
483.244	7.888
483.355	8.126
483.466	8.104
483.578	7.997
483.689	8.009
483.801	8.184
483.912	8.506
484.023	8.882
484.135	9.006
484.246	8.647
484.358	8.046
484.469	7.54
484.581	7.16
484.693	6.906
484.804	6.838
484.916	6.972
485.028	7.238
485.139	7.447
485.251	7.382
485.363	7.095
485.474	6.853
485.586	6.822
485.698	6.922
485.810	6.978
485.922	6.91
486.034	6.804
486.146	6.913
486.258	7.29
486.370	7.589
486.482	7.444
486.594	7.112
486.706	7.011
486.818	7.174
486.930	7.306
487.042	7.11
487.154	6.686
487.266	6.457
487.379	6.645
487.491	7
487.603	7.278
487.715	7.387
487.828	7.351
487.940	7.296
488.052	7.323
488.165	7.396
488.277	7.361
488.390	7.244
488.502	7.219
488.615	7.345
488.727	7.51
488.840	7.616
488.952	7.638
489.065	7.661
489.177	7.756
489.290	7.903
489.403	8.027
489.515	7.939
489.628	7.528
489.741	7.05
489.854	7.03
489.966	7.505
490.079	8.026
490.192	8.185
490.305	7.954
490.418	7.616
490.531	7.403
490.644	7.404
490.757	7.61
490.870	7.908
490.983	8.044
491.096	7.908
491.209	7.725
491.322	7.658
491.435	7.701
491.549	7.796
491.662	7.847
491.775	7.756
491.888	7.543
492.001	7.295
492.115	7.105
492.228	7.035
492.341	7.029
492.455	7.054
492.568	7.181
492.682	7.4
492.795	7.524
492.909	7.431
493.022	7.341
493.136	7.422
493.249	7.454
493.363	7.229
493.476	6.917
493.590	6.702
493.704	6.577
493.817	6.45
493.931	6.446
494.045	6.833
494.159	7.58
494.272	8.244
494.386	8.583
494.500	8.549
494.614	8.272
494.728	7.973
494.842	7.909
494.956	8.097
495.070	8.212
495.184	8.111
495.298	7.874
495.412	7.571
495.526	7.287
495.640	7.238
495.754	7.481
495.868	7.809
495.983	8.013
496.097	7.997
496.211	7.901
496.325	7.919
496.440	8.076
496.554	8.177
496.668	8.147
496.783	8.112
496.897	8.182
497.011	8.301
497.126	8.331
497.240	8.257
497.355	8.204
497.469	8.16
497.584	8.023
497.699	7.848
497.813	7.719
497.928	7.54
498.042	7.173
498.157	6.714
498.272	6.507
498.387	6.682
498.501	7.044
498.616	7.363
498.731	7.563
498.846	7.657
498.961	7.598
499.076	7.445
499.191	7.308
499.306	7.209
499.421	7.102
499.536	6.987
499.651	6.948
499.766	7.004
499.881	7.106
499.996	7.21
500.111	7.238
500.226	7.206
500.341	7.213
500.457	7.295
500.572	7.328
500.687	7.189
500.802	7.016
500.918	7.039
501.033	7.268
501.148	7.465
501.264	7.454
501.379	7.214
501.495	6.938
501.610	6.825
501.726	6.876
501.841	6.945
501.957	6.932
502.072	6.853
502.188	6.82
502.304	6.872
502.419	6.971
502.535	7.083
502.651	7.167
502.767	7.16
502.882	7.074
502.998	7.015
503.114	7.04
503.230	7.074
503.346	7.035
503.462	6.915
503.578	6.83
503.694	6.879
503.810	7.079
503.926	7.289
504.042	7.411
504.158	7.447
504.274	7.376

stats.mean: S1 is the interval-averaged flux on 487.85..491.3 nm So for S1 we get 7.6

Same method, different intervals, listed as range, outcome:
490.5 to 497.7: 7.67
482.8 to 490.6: 7.45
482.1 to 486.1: 7.51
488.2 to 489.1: 7.44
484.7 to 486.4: 7.06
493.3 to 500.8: 7.55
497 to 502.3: 7.29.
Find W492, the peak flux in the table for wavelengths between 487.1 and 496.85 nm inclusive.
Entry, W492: 8.583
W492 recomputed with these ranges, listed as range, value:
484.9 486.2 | 7.447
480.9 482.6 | 8.609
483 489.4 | 9.006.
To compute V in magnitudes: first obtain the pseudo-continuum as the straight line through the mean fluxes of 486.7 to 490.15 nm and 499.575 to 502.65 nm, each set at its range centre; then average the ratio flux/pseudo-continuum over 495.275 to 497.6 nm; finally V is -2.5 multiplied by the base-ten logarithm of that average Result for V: -0.11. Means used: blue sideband 7.36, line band 7.96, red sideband 7.09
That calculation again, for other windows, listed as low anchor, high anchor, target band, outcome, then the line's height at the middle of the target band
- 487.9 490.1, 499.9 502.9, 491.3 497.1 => -0.04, 7.34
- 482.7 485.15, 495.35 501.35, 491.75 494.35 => 0.06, 7.59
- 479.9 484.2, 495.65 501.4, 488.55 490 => 0.02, 7.69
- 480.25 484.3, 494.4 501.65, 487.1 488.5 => 0.09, 7.77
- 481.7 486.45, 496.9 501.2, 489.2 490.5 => -0.03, 7.47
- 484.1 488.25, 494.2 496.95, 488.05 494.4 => 0.02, 7.63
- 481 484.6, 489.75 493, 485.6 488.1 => 0.09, 7.73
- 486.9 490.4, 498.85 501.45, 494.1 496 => -0.09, 7.31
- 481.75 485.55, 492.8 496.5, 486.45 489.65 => 0.04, 7.62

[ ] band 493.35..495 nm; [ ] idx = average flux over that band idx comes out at 7.49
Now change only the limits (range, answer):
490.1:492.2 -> 7.69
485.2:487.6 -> 7.03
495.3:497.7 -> 7.95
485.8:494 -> 7.35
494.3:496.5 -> 7.94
